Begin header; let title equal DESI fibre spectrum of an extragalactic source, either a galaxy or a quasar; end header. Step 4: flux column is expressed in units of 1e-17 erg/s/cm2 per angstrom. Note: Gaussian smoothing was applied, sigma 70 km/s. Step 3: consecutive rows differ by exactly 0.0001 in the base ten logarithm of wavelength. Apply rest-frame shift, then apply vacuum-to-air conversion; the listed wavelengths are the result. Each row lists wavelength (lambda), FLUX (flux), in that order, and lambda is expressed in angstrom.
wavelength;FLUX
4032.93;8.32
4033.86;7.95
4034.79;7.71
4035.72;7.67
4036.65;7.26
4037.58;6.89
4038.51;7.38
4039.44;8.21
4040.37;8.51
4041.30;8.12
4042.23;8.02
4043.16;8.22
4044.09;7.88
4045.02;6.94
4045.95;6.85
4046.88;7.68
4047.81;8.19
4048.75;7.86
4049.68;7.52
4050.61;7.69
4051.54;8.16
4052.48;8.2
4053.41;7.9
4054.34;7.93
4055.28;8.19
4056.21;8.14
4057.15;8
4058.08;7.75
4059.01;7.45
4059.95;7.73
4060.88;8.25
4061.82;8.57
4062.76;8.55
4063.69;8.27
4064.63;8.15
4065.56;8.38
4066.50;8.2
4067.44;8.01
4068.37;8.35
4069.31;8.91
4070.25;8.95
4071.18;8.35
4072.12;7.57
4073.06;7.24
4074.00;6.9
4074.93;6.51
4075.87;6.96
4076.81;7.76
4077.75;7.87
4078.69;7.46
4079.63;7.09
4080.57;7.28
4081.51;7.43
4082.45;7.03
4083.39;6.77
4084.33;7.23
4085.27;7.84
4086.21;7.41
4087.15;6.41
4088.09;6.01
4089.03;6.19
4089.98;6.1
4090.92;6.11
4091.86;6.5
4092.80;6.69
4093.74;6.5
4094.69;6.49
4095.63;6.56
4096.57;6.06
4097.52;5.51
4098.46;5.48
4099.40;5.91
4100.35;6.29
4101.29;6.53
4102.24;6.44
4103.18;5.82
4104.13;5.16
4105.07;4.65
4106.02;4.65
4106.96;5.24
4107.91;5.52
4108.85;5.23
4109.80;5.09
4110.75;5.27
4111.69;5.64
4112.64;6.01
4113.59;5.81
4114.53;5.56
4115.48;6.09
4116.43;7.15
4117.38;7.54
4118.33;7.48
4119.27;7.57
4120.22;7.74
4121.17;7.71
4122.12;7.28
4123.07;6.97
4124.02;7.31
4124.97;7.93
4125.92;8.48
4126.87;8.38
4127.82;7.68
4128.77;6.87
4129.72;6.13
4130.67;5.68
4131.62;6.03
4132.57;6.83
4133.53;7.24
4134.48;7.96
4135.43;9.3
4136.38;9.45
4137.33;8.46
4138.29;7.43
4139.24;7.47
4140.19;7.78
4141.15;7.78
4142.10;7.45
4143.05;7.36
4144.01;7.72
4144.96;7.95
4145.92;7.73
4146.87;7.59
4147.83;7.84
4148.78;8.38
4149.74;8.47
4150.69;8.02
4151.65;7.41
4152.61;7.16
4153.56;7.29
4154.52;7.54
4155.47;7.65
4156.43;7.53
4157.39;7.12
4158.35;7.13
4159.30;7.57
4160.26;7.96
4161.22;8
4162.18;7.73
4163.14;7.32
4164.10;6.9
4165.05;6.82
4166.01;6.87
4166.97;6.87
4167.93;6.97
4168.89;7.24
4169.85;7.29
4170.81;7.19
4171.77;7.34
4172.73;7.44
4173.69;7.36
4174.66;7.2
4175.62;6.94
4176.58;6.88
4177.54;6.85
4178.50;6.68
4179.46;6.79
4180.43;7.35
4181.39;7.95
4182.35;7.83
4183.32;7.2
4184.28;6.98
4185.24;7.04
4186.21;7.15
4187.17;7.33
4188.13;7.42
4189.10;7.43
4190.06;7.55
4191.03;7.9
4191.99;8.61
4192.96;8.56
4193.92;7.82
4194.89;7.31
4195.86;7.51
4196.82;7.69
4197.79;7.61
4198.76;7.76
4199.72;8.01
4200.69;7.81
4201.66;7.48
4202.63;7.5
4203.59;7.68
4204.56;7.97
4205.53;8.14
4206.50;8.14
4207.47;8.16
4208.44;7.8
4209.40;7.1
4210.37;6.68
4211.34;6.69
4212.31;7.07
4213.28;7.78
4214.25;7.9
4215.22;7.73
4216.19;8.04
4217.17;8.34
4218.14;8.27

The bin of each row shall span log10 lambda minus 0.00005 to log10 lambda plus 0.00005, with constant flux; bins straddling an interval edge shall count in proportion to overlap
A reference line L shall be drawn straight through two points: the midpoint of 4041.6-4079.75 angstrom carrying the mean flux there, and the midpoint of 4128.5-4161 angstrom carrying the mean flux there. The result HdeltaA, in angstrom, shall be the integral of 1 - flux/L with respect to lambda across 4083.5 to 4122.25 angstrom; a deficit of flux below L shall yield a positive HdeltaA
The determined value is 7.4 angstrom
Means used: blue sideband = 7.88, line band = 6.25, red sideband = 7.58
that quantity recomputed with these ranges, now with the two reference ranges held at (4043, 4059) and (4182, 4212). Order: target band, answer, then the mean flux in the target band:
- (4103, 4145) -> 4.48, 6.88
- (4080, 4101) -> 3.30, 6.54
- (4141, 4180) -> 1.34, 7.39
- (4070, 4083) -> 0.59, 7.43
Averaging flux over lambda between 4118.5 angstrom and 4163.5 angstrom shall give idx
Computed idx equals 7.6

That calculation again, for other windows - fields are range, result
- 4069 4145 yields 6.88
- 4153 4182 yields 7.26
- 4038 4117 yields 7.07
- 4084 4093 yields 6.64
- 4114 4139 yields 7.39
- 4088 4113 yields 5.83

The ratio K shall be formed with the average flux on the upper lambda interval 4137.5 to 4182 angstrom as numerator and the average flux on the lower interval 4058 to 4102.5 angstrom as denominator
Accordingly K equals 1.03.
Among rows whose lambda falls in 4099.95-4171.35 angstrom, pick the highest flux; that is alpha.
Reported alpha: 9.45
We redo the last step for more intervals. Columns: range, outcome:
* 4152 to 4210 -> 8.61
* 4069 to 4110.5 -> 8.95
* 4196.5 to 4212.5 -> 8.16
